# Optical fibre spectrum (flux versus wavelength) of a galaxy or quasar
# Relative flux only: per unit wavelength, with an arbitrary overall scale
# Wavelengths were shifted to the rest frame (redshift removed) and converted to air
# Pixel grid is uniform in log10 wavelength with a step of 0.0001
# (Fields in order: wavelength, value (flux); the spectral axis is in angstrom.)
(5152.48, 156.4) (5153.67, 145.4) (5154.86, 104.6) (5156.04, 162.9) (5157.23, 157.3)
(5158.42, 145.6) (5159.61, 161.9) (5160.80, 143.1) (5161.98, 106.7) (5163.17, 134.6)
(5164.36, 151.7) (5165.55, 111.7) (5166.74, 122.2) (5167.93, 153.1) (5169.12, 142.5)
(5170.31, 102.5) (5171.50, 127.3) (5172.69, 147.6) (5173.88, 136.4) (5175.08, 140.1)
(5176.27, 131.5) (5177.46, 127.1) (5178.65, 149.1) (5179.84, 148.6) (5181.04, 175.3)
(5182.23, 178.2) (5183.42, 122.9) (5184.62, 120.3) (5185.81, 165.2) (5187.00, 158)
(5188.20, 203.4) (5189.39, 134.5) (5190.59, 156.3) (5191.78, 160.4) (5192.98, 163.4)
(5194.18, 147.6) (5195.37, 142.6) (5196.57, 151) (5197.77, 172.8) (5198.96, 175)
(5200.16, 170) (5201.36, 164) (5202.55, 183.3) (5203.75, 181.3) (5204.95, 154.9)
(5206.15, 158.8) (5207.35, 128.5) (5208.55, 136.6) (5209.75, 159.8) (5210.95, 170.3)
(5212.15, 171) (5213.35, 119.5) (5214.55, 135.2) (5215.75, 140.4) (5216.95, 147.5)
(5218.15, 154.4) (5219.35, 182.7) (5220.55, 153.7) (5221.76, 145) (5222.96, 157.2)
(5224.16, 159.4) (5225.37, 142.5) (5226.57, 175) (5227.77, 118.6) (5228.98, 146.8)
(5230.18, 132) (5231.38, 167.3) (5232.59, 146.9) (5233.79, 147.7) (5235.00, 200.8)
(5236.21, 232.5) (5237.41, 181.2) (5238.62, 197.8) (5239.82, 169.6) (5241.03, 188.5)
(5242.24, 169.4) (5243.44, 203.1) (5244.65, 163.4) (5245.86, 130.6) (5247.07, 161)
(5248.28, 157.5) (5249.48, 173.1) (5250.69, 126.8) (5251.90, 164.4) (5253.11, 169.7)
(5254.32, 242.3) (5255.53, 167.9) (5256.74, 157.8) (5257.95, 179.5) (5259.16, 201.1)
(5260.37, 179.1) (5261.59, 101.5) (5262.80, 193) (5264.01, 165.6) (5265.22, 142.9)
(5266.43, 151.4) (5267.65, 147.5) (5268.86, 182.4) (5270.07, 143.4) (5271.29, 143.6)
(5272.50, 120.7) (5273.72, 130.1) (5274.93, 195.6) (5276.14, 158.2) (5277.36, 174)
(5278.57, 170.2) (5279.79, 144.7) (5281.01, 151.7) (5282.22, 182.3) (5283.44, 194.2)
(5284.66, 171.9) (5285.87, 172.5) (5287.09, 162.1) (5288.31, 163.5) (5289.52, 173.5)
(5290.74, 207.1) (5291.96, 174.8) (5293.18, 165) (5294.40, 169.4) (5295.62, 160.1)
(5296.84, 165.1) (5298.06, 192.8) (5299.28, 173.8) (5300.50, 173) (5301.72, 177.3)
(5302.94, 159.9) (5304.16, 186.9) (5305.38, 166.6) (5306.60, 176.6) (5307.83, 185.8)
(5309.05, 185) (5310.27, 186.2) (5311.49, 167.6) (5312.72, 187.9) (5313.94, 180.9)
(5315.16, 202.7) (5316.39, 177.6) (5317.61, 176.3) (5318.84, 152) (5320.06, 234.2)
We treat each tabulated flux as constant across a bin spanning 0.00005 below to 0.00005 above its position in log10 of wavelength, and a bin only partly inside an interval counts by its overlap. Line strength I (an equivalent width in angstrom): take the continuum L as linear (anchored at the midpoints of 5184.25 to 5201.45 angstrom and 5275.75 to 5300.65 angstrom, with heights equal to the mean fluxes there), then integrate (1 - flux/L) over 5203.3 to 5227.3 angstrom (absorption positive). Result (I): 1.3 angstrom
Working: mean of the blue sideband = 159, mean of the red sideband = 171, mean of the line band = 153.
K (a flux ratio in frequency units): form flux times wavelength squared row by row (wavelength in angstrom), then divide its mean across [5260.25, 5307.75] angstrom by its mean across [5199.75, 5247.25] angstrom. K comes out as 1.05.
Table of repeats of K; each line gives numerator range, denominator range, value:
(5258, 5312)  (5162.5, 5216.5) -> 1.17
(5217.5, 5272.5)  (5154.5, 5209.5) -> 1.13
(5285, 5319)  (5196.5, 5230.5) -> 1.18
